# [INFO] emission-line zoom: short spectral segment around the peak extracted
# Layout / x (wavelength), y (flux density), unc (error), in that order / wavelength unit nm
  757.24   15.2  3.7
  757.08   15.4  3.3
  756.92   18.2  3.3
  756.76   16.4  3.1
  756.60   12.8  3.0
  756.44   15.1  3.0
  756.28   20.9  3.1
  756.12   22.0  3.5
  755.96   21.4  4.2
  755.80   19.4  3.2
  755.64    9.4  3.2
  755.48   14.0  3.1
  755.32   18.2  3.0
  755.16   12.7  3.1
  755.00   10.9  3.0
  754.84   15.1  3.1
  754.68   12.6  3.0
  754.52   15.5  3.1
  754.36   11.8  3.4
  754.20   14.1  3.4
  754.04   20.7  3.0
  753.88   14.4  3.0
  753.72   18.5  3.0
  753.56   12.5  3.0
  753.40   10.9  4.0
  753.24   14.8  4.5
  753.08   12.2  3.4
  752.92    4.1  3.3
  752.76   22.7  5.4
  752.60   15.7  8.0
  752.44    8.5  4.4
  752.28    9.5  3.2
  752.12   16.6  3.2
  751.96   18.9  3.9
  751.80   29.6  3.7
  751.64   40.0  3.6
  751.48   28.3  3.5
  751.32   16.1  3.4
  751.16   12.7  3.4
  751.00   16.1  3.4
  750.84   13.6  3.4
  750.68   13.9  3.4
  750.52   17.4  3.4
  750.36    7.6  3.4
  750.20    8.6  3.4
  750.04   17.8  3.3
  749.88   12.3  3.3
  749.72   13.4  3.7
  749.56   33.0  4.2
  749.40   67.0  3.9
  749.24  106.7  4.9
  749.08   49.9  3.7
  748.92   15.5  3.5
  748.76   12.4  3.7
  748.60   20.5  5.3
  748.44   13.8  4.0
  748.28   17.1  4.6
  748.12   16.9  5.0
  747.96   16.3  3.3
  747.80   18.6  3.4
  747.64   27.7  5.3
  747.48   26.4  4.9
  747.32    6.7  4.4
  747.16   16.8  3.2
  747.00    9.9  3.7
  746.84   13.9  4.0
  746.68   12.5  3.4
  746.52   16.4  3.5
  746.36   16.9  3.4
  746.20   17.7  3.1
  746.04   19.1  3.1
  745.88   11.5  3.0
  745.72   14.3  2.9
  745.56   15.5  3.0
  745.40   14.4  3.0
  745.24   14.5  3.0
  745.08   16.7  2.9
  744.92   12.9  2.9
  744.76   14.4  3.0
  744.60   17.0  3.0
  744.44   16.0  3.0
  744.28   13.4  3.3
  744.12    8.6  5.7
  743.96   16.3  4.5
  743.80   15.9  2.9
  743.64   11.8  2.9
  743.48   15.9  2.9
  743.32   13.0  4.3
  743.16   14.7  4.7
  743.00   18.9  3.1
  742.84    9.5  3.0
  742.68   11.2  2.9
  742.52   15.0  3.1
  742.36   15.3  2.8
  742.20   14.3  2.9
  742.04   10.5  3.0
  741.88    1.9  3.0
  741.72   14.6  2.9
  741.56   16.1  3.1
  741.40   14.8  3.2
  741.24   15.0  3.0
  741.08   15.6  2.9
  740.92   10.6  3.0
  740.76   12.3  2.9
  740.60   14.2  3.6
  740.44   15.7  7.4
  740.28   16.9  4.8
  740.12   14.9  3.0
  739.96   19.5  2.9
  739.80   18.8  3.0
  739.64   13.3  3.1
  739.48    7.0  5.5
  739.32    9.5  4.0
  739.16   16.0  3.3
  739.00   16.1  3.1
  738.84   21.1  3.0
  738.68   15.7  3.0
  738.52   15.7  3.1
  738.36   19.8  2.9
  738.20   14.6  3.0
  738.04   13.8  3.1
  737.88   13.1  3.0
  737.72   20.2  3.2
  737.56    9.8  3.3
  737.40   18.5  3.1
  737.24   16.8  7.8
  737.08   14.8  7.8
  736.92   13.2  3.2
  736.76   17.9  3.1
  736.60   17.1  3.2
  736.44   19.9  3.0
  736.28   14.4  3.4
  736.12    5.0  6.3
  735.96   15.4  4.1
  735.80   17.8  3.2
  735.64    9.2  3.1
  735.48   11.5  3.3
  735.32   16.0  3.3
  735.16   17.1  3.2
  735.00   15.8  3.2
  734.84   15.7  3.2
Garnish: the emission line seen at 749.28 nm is H-alpha 6563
